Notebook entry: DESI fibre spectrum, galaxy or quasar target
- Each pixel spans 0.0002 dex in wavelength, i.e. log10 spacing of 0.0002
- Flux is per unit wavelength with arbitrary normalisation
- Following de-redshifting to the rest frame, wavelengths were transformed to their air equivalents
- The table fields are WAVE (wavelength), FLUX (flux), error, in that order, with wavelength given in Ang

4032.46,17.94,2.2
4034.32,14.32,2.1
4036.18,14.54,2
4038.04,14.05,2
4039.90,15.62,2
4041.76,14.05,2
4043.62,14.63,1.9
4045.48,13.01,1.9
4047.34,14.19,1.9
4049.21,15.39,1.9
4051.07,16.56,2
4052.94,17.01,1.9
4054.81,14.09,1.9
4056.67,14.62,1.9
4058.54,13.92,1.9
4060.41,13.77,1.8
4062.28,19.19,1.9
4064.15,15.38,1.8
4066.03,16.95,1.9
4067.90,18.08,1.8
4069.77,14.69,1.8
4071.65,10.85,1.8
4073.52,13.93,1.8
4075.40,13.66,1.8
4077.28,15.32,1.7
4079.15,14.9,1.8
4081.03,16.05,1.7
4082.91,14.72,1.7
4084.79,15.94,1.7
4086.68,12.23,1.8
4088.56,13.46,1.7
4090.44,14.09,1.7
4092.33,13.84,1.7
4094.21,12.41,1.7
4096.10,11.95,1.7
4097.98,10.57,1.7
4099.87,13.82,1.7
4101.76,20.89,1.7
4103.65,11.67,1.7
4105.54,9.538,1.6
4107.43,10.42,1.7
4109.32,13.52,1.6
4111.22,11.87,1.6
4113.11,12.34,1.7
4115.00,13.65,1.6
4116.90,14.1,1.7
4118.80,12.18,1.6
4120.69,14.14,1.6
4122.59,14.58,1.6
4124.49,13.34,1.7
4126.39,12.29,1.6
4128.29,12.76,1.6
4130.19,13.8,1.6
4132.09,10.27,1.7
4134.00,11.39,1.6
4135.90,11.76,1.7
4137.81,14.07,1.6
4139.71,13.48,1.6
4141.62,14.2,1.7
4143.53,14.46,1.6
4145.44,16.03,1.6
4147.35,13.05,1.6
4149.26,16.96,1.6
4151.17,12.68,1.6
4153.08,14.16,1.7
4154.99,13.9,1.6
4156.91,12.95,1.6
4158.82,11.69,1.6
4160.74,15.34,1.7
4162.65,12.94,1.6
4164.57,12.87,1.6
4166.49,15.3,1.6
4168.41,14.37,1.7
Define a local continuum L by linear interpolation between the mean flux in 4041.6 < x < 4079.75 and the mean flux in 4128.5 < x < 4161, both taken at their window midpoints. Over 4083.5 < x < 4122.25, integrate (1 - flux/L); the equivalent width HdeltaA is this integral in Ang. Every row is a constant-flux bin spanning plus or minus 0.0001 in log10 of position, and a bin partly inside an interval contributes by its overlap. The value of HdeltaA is 2.9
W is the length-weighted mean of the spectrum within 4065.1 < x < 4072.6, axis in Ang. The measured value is 15.2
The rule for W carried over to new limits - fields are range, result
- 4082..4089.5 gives 14.1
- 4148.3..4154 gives 14.6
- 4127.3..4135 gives 12.1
